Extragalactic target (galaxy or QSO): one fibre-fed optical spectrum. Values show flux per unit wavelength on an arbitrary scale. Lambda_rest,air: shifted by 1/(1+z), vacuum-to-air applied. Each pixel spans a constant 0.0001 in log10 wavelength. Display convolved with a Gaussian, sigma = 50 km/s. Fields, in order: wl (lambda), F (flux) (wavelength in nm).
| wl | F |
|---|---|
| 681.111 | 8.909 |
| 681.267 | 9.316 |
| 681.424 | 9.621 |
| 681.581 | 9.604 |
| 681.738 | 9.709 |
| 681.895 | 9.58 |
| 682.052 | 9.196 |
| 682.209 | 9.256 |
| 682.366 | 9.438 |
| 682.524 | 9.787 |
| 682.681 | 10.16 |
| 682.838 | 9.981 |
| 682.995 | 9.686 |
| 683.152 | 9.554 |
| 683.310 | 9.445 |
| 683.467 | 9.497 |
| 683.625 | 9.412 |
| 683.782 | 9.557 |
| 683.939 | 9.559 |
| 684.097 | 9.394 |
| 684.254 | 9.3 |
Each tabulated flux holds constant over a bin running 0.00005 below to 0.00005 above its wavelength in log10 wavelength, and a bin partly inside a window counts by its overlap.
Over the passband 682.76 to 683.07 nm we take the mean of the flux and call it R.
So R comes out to 9.84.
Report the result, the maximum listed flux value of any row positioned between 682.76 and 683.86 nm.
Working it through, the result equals 9.981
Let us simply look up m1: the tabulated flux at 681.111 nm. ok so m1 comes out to 8.909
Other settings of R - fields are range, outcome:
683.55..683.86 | 9.5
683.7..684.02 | 9.57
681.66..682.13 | 9.5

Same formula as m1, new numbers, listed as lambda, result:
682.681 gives 10.16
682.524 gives 9.787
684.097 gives 9.394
